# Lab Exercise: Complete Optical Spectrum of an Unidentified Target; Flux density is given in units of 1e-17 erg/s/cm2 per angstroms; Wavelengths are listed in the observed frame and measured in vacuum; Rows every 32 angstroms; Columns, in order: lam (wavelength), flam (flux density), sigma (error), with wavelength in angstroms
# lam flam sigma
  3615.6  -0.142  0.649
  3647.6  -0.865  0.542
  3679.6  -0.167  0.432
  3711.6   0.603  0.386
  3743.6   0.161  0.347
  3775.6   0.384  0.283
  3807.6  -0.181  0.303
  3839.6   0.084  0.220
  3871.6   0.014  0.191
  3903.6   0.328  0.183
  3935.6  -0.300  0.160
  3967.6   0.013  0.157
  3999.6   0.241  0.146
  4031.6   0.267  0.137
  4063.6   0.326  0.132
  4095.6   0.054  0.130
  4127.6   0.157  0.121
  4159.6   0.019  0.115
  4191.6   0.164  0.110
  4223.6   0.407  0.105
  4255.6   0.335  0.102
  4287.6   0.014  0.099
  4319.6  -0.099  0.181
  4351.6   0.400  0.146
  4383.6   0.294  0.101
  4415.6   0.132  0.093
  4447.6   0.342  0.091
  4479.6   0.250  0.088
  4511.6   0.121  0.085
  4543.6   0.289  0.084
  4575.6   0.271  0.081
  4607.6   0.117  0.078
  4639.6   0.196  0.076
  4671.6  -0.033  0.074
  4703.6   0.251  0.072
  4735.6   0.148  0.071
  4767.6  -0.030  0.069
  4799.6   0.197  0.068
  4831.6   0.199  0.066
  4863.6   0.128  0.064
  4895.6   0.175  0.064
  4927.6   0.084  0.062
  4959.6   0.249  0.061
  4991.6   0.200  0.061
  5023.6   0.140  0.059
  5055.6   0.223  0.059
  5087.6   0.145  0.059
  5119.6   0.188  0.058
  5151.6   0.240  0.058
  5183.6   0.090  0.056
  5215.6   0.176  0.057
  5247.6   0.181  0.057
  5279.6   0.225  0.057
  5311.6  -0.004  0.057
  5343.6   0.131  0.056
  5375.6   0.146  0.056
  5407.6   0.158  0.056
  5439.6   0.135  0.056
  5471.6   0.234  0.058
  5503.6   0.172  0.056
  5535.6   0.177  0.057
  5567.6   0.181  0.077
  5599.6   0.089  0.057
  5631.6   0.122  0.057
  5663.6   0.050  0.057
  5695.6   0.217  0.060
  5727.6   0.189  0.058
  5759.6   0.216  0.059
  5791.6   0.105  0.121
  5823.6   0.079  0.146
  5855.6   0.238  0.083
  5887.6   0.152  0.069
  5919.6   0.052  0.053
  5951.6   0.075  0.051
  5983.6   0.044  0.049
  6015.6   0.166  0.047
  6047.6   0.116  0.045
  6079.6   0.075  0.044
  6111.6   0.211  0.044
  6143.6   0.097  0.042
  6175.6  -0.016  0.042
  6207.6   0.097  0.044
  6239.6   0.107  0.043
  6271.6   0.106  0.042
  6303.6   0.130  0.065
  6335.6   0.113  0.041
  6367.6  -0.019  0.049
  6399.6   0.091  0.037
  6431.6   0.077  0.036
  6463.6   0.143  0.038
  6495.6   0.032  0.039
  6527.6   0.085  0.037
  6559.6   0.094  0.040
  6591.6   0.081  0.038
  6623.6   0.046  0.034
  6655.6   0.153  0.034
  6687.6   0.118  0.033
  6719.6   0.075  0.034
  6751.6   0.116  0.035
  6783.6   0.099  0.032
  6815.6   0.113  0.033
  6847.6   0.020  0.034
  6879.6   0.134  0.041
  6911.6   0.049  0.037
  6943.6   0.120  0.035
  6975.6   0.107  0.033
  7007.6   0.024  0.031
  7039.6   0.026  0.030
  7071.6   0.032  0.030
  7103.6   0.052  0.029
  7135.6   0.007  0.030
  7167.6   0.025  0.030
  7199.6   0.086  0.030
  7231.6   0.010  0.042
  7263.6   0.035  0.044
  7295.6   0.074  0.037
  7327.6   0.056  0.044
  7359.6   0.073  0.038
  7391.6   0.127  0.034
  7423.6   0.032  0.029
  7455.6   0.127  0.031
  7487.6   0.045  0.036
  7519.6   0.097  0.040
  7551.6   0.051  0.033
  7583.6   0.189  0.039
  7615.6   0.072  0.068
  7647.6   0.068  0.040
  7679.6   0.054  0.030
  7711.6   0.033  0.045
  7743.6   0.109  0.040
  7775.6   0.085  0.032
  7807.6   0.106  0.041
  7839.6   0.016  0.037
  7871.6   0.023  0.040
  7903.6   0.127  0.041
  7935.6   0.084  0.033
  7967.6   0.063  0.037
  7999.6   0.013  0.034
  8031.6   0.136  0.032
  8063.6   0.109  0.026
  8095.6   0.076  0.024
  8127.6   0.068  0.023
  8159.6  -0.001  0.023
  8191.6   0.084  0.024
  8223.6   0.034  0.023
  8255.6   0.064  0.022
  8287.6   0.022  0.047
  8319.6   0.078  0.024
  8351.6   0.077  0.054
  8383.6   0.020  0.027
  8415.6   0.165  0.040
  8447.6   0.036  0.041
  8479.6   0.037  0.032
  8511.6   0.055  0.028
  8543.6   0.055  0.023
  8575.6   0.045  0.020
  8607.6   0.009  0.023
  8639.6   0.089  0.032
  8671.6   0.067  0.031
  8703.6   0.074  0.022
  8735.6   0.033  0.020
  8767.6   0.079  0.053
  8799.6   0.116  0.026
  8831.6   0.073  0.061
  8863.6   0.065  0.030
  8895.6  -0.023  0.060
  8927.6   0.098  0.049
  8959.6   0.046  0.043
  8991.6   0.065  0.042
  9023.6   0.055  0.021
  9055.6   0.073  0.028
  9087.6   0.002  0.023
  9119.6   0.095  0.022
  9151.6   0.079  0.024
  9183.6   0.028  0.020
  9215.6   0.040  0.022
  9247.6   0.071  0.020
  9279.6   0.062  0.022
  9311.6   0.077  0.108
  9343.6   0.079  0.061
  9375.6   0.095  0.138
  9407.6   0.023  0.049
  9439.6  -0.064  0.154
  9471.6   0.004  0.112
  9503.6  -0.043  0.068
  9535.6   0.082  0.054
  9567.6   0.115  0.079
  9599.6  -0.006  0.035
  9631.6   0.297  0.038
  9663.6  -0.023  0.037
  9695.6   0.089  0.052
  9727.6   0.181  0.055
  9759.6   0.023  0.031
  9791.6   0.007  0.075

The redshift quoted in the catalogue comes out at 1.58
